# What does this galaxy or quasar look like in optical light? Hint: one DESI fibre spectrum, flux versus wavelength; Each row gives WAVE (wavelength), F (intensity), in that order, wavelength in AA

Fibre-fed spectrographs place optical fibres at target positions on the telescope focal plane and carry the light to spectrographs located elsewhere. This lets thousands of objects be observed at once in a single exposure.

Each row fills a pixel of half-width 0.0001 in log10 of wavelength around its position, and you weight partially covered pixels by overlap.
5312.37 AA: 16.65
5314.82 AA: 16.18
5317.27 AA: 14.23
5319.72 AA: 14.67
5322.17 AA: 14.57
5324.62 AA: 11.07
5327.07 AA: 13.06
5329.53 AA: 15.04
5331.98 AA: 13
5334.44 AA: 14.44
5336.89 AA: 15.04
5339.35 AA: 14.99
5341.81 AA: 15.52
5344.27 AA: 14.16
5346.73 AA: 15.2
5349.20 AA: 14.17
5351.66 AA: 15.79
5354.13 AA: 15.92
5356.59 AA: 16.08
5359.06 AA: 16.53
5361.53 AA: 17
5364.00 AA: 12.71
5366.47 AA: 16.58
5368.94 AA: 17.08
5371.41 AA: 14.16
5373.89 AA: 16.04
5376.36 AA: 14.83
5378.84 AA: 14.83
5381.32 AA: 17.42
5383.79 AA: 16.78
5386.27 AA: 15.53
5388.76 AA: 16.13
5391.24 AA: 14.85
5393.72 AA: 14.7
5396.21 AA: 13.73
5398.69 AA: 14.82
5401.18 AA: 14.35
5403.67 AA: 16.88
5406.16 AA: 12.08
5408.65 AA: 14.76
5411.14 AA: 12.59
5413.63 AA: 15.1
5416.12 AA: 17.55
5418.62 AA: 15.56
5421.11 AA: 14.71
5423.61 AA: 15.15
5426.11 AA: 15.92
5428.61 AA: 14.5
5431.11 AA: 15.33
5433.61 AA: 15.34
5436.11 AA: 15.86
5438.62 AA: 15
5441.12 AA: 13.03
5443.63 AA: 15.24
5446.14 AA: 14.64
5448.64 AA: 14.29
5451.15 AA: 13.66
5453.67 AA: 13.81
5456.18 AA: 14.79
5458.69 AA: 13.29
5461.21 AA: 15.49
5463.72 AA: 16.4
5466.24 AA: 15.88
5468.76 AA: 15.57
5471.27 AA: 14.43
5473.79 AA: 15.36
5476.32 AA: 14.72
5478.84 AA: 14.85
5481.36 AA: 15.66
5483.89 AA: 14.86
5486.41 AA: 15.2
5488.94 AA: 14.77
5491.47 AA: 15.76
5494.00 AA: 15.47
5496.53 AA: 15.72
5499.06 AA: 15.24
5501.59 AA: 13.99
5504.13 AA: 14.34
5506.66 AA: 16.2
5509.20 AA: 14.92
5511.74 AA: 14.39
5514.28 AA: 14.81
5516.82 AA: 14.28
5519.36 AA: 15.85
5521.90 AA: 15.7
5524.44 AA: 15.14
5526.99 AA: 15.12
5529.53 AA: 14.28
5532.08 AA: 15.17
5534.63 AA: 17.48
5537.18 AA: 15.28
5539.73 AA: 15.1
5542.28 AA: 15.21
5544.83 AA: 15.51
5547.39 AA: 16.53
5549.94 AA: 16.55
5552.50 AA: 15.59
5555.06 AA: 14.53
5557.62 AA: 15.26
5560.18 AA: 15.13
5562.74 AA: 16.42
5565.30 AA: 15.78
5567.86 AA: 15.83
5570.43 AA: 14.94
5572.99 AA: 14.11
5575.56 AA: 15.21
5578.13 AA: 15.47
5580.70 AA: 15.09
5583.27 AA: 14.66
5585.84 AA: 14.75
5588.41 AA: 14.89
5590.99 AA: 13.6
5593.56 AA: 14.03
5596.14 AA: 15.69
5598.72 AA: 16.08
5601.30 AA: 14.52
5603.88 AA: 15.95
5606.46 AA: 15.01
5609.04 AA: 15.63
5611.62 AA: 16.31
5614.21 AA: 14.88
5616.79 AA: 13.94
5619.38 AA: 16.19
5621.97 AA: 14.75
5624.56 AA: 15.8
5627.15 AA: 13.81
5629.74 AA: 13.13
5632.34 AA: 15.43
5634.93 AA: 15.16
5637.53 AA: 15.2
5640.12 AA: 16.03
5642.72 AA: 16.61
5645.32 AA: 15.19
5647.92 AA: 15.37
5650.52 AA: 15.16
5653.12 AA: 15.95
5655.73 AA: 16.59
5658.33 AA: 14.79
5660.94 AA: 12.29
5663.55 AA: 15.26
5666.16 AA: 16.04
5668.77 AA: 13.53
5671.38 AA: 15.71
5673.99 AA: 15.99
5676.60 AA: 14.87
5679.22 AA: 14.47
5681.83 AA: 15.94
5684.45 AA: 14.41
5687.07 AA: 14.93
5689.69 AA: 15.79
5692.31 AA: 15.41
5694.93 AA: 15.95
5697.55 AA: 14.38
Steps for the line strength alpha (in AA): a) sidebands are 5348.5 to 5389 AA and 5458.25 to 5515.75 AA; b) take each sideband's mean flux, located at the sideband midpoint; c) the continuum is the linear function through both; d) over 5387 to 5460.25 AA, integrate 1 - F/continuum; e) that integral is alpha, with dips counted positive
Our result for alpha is 3.3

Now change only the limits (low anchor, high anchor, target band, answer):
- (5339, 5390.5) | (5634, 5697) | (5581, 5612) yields 0.6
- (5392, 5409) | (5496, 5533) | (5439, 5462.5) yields 0.7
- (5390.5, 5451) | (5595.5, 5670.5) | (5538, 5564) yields -0.9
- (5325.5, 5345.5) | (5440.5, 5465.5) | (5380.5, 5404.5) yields -1.7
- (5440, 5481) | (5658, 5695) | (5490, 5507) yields -0.5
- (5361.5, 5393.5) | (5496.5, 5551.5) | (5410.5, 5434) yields 0.4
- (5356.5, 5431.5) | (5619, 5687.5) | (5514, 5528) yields 0.0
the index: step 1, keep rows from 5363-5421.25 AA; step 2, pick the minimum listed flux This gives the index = 12.08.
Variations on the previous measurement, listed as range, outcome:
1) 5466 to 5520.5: 13.99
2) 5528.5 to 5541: 14.28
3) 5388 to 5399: 13.73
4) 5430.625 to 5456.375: 13.03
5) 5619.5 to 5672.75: 12.29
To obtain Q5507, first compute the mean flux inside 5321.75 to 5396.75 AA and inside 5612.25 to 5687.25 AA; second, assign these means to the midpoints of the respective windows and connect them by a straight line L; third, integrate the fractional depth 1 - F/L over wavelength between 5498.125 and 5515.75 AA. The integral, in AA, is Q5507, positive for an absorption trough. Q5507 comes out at 0.3 AA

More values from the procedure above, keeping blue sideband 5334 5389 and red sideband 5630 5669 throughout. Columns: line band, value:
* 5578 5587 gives 0.21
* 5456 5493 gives 0.62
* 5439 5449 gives 0.70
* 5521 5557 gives -0.39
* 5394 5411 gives 1.26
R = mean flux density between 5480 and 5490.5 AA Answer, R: 15.1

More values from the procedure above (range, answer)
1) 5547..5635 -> 15.1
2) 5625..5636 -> 14.5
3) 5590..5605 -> 15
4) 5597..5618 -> 15.3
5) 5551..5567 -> 15.5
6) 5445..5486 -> 14.9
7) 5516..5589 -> 15.4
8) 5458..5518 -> 15.1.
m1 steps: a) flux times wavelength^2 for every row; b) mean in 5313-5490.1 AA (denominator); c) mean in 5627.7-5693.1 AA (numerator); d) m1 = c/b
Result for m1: 1.1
